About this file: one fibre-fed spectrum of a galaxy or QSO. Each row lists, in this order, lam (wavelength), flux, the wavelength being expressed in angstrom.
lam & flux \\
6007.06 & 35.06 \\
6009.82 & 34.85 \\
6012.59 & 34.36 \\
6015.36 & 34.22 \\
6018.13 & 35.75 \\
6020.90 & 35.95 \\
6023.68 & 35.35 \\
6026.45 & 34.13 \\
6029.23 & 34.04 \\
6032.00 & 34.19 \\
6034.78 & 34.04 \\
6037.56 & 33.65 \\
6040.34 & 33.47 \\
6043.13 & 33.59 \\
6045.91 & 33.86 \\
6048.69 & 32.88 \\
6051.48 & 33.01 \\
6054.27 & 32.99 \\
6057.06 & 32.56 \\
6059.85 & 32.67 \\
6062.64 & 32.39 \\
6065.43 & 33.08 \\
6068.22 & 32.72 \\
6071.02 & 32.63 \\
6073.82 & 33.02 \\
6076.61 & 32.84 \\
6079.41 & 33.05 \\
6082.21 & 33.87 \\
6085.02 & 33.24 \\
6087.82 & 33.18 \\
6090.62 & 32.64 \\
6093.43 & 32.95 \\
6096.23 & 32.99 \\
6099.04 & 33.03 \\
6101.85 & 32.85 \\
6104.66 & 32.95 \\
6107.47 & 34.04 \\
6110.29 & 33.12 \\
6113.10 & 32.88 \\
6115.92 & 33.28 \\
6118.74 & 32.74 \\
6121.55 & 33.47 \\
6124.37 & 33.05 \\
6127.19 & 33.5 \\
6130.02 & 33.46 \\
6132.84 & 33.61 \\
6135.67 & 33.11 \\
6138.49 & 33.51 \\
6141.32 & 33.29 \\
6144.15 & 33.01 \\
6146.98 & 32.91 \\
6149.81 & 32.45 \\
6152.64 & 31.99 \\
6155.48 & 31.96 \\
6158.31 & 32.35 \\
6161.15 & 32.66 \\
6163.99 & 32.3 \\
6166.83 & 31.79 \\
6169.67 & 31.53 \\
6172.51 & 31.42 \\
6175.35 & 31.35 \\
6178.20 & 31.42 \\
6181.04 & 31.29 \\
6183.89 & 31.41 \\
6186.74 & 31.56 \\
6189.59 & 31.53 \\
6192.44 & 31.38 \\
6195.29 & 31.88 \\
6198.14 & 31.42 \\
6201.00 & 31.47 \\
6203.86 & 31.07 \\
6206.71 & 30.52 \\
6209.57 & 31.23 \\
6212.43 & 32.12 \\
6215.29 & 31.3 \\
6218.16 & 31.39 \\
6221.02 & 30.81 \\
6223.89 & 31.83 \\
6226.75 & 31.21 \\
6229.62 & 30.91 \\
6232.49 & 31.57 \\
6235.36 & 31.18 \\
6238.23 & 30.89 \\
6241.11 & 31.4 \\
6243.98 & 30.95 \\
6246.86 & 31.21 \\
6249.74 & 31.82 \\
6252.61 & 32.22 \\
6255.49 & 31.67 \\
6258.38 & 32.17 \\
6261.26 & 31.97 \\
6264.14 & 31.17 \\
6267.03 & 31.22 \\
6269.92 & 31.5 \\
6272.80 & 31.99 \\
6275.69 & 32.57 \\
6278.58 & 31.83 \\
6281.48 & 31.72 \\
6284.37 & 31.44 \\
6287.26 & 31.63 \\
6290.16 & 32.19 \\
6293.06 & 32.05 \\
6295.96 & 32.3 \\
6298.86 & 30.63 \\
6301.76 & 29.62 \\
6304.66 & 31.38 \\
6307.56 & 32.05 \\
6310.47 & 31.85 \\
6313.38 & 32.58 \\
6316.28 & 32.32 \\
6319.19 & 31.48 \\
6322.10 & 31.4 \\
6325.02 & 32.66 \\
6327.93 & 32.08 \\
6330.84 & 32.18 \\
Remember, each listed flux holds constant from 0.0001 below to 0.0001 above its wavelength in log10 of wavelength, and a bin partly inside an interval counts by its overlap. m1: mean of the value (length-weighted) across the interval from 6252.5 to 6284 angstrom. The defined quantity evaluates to 31.8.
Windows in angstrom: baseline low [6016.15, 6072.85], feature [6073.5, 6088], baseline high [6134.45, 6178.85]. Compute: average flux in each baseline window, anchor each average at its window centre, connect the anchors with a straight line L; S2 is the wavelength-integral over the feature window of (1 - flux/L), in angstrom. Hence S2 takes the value 0.0 angstrom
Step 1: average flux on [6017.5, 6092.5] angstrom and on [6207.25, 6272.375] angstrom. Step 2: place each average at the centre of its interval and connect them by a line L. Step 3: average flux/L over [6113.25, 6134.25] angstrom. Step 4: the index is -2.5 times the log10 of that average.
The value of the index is -0.02 mag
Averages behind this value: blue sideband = 33.5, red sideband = 31.4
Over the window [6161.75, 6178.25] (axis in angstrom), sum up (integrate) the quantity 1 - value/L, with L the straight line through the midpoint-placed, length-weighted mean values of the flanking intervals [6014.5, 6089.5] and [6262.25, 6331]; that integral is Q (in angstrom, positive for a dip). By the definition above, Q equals 0.5 angstrom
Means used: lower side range 33.6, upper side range 31.7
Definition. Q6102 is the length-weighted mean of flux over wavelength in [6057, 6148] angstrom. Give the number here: 33.1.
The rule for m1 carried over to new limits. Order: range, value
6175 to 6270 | 31.4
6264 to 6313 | 31.6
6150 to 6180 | 31.9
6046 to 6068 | 32.9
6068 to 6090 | 33.1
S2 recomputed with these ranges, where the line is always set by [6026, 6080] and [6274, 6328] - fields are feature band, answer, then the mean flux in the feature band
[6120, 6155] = -0.4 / 33.1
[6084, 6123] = -0.2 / 33.1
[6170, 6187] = 0.6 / 31.4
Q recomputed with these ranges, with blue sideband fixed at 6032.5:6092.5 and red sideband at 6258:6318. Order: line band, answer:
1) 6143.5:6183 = 0.6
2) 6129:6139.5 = -0.2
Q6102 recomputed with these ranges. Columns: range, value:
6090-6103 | 32.9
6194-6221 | 31.3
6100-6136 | 33.2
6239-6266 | 31.6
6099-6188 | 32.6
